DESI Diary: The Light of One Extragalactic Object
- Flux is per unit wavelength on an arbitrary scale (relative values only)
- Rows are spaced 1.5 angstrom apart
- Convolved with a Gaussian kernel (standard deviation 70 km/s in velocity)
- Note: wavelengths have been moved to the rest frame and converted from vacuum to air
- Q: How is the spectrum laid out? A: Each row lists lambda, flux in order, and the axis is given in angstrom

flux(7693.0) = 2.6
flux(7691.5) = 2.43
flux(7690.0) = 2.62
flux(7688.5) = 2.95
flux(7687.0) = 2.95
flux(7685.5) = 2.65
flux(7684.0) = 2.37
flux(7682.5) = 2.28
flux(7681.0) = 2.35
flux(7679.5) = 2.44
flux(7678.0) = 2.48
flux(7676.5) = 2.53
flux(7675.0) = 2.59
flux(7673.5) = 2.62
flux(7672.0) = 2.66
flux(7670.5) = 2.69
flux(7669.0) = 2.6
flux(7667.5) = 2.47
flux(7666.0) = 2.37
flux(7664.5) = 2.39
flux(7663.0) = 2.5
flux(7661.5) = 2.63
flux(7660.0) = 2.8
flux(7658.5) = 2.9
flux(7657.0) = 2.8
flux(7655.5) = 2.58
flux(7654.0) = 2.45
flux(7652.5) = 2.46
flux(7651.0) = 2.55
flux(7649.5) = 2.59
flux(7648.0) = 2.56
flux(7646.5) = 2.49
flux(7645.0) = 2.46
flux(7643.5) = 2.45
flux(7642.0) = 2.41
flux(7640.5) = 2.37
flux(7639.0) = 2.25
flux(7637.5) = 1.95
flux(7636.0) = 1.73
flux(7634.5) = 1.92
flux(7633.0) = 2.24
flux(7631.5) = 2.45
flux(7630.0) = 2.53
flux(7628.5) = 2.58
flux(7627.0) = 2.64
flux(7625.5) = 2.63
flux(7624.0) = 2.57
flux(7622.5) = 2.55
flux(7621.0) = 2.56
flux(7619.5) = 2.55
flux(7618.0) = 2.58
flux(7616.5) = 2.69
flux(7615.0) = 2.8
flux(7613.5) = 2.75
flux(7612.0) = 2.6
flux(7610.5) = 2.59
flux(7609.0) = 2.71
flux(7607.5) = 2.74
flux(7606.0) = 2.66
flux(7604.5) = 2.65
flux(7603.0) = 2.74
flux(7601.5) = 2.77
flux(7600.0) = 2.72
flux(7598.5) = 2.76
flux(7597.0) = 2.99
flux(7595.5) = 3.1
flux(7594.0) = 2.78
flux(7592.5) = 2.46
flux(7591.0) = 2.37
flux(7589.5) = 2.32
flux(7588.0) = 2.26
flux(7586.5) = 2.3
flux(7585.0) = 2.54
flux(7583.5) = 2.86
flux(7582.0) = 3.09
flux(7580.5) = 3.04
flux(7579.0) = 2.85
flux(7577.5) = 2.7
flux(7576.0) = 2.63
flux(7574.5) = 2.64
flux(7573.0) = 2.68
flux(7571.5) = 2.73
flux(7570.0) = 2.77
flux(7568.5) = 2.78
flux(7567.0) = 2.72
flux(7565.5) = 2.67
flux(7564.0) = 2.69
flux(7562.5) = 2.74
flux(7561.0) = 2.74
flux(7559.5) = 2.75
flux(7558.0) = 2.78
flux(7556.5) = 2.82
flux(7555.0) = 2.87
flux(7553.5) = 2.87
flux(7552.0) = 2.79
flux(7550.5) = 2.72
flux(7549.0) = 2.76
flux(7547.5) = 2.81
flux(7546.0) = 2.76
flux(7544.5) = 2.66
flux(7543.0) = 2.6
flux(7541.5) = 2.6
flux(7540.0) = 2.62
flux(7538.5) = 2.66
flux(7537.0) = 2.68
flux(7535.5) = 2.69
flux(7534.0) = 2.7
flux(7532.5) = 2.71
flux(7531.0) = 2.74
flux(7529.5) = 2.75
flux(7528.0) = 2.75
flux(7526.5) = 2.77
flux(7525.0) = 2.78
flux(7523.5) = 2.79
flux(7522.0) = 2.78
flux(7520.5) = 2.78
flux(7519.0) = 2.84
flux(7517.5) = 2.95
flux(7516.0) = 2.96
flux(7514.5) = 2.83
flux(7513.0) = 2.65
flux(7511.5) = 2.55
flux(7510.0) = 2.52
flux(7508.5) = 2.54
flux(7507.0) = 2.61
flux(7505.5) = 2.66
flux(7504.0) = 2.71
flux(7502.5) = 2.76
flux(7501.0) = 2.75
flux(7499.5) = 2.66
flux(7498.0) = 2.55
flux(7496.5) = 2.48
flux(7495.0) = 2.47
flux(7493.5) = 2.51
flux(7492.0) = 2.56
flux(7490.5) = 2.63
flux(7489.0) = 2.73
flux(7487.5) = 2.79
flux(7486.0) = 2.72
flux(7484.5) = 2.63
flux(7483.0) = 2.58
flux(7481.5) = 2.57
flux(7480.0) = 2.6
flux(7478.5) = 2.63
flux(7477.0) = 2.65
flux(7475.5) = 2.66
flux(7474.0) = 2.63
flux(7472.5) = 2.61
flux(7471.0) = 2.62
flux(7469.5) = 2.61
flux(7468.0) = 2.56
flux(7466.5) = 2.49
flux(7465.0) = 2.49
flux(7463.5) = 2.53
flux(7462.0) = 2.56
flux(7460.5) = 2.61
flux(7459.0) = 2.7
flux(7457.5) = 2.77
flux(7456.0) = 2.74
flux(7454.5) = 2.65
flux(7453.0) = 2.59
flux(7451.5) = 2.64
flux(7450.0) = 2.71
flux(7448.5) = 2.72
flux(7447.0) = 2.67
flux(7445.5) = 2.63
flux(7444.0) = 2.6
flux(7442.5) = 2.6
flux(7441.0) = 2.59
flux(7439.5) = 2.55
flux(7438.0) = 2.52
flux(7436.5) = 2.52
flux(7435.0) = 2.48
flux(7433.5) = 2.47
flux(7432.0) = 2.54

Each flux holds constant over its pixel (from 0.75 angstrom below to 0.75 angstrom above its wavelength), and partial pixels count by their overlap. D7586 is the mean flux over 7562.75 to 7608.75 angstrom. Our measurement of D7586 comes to 2.7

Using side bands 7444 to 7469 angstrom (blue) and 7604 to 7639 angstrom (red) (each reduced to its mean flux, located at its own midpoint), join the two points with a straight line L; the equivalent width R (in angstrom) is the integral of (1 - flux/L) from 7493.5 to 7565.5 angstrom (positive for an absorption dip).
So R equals -3.98 angstrom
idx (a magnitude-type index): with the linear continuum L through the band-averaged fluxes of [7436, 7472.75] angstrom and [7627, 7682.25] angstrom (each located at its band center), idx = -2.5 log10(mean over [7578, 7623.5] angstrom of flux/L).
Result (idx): -0.07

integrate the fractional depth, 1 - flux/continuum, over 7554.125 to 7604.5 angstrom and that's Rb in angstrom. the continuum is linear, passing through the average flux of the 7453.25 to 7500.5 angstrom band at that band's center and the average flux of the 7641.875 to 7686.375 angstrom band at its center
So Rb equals -2.8 angstrom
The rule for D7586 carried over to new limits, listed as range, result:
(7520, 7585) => 2.75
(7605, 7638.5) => 2.5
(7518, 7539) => 2.75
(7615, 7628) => 2.61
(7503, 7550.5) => 2.72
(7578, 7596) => 2.66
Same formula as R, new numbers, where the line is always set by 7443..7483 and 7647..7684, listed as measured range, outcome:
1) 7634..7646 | 1.7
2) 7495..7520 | -0.7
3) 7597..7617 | -1.1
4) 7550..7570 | -1.4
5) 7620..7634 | 0.3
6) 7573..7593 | -0.3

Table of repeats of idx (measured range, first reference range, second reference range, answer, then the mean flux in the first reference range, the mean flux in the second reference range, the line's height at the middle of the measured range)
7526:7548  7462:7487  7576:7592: -0.03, 2.6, 2.63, 2.62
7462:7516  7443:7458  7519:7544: 0.03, 2.67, 2.72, 2.69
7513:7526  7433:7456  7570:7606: -0.07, 2.6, 2.7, 2.65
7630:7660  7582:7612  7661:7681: 0.07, 2.66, 2.53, 2.57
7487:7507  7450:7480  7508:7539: 0.02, 2.62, 2.74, 2.68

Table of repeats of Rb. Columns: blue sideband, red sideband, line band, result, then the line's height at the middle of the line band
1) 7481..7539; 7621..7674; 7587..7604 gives -0.6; 2.56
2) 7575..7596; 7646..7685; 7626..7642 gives 1.9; 2.59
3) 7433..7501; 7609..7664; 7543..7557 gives -1.2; 2.56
